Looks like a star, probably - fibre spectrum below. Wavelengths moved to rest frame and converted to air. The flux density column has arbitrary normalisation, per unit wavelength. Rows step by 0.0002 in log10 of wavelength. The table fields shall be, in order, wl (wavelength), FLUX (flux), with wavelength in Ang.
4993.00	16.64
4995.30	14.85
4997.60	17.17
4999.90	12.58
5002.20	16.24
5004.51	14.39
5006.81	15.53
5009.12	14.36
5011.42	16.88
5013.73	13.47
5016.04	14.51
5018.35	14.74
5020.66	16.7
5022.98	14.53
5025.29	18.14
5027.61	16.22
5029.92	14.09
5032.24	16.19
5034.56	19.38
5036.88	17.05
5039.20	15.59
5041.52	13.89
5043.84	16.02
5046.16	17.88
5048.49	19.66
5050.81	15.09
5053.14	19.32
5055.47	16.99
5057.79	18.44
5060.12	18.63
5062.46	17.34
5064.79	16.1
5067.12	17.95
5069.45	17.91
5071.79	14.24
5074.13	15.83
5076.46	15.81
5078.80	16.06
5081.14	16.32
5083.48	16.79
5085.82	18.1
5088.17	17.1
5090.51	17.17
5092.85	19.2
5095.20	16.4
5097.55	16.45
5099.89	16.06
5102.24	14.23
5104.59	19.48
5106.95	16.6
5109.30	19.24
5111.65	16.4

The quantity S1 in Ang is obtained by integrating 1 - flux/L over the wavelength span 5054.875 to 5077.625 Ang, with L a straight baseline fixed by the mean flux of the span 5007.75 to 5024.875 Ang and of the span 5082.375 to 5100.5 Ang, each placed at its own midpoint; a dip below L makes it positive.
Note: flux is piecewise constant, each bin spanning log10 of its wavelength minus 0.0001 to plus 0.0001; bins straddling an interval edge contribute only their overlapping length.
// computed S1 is -0.6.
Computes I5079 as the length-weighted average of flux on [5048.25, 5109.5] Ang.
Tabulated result 17.1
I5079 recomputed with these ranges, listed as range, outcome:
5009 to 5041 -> 15.9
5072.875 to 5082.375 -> 16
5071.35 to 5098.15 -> 16.7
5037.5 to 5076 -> 16.9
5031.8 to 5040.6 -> 17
